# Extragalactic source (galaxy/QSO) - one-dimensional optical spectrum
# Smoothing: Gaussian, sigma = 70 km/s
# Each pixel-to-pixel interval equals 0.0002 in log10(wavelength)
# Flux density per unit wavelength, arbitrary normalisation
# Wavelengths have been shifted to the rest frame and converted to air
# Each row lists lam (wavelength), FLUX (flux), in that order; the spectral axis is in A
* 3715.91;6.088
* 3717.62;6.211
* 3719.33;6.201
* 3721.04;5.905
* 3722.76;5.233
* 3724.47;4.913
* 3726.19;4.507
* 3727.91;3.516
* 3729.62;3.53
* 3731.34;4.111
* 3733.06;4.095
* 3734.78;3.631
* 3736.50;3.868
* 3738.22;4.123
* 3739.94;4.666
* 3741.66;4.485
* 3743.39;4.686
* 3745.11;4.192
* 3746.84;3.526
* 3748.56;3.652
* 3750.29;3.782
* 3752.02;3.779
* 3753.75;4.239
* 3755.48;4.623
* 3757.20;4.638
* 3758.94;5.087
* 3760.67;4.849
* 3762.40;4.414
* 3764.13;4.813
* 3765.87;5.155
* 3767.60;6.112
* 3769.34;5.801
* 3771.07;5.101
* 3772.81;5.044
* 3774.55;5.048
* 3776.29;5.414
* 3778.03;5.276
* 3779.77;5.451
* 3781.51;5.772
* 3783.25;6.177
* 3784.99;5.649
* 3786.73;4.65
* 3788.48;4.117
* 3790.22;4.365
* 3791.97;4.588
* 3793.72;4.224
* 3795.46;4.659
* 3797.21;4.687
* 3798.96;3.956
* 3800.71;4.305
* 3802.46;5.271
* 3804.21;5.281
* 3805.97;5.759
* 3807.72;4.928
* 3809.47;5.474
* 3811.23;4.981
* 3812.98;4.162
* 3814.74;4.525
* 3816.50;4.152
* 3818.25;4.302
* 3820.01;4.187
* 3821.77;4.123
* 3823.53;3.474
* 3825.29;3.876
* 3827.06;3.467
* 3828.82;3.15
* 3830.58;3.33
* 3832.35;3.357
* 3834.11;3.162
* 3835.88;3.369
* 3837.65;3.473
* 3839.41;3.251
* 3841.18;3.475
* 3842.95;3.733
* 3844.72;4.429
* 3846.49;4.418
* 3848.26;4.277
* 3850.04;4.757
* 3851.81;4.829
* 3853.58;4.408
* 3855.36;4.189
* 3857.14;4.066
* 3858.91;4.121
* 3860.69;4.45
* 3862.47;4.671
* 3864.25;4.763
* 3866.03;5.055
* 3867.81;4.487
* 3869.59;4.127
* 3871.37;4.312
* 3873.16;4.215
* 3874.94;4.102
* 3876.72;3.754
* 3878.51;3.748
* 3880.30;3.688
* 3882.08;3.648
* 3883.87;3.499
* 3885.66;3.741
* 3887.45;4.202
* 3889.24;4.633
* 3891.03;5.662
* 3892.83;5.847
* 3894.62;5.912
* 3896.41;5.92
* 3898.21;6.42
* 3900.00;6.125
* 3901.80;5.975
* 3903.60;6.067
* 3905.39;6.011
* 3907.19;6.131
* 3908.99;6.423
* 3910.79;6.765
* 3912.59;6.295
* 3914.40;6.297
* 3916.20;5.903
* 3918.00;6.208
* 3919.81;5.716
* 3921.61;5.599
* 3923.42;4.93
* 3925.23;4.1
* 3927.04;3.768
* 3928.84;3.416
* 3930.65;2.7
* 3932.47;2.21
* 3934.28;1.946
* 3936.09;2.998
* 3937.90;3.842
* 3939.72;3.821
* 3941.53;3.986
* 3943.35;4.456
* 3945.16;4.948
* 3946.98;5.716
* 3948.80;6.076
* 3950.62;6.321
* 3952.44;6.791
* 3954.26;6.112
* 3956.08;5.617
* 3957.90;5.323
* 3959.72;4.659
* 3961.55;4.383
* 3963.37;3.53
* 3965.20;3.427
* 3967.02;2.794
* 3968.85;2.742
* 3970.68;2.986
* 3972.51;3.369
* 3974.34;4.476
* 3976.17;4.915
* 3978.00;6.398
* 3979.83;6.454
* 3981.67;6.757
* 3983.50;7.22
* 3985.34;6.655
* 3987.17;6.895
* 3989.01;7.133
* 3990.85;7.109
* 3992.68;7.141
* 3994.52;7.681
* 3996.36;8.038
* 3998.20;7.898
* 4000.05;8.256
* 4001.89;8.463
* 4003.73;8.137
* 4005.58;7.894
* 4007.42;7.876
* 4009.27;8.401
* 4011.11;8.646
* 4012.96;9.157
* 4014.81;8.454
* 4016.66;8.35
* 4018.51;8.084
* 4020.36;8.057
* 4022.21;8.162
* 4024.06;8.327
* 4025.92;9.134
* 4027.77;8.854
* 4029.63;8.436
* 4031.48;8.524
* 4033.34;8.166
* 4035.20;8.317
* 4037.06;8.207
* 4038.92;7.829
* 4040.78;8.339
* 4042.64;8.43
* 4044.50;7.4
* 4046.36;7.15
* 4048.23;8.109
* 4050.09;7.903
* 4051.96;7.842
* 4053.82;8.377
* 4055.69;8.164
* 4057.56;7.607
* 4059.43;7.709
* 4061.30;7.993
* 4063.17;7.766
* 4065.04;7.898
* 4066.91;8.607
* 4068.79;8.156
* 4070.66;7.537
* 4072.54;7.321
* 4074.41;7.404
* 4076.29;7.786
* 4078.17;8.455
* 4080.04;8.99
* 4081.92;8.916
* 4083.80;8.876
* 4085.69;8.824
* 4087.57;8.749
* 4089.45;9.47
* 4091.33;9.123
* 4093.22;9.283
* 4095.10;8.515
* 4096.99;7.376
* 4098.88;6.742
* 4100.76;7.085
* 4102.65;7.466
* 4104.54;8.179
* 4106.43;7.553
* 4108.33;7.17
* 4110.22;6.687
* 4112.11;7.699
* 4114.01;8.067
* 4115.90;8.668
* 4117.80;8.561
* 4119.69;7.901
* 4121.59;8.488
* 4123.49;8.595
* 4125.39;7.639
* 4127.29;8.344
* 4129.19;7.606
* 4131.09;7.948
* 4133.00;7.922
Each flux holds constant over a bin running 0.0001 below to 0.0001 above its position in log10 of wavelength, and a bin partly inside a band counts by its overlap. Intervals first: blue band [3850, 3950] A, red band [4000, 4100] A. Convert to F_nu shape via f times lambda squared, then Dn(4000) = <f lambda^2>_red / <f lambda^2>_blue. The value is 1.87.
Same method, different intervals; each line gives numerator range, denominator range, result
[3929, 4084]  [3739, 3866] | 1.69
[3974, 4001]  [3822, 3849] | 2.06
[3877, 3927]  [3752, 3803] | 1.16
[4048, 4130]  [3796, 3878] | 2.17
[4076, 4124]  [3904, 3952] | 1.83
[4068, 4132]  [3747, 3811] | 1.95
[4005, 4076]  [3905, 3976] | 1.83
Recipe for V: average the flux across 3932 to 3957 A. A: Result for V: 4.68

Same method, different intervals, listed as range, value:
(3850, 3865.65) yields 4.48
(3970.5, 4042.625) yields 7.58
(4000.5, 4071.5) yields 8.17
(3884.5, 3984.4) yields 4.99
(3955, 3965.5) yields 4.58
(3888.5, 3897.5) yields 5.63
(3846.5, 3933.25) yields 4.84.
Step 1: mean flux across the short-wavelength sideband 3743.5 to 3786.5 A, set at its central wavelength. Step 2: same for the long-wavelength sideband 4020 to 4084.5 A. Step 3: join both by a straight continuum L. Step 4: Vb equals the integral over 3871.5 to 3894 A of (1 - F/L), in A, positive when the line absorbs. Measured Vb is 7.14 A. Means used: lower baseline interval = 4.9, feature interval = 4.25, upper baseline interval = 8.13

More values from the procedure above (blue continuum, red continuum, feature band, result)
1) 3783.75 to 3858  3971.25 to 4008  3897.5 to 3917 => -2.1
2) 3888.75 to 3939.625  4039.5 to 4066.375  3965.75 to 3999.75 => 3.1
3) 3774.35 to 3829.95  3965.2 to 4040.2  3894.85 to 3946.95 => 9.8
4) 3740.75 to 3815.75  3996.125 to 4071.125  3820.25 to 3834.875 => 5.2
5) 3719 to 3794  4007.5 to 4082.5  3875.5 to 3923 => 7.8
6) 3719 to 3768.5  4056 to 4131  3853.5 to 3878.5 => 6.2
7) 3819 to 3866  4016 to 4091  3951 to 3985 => 8.2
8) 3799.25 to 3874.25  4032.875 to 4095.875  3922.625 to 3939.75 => 7.4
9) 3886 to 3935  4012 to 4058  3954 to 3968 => 4.4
